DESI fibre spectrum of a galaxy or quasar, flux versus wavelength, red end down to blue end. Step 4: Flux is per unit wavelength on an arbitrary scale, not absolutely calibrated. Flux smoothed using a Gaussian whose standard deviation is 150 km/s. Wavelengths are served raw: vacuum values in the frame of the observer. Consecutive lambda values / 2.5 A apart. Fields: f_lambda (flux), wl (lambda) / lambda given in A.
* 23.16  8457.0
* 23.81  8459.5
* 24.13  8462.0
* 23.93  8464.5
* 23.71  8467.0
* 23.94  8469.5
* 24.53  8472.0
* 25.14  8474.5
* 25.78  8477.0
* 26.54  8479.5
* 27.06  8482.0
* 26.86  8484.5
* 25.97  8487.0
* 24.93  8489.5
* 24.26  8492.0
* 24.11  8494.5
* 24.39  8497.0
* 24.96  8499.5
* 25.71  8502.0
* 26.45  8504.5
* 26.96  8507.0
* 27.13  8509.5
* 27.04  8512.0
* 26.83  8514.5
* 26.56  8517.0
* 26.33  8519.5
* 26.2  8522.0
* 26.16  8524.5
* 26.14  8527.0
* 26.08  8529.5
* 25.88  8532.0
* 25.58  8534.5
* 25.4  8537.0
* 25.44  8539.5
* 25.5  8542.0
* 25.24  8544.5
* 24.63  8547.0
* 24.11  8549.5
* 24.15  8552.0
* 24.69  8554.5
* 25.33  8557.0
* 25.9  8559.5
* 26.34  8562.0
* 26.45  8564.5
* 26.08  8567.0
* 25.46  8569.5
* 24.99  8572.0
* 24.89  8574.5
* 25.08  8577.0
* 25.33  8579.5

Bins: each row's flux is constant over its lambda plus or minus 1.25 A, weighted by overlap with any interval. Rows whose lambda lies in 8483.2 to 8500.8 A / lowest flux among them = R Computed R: 24.11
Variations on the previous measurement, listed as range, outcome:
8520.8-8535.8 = 25.58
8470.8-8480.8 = 24.53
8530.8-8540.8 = 25.4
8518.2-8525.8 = 26.16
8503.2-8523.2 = 26.2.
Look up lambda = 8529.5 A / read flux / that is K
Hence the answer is 26.08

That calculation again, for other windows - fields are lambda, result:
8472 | 24.53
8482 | 27.06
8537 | 25.4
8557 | 25.33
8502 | 25.71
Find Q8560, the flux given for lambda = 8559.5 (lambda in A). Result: 25.9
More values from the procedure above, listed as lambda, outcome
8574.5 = 24.89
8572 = 24.99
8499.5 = 24.96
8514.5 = 26.83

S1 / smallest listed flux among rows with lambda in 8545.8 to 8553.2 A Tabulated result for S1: 24.11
